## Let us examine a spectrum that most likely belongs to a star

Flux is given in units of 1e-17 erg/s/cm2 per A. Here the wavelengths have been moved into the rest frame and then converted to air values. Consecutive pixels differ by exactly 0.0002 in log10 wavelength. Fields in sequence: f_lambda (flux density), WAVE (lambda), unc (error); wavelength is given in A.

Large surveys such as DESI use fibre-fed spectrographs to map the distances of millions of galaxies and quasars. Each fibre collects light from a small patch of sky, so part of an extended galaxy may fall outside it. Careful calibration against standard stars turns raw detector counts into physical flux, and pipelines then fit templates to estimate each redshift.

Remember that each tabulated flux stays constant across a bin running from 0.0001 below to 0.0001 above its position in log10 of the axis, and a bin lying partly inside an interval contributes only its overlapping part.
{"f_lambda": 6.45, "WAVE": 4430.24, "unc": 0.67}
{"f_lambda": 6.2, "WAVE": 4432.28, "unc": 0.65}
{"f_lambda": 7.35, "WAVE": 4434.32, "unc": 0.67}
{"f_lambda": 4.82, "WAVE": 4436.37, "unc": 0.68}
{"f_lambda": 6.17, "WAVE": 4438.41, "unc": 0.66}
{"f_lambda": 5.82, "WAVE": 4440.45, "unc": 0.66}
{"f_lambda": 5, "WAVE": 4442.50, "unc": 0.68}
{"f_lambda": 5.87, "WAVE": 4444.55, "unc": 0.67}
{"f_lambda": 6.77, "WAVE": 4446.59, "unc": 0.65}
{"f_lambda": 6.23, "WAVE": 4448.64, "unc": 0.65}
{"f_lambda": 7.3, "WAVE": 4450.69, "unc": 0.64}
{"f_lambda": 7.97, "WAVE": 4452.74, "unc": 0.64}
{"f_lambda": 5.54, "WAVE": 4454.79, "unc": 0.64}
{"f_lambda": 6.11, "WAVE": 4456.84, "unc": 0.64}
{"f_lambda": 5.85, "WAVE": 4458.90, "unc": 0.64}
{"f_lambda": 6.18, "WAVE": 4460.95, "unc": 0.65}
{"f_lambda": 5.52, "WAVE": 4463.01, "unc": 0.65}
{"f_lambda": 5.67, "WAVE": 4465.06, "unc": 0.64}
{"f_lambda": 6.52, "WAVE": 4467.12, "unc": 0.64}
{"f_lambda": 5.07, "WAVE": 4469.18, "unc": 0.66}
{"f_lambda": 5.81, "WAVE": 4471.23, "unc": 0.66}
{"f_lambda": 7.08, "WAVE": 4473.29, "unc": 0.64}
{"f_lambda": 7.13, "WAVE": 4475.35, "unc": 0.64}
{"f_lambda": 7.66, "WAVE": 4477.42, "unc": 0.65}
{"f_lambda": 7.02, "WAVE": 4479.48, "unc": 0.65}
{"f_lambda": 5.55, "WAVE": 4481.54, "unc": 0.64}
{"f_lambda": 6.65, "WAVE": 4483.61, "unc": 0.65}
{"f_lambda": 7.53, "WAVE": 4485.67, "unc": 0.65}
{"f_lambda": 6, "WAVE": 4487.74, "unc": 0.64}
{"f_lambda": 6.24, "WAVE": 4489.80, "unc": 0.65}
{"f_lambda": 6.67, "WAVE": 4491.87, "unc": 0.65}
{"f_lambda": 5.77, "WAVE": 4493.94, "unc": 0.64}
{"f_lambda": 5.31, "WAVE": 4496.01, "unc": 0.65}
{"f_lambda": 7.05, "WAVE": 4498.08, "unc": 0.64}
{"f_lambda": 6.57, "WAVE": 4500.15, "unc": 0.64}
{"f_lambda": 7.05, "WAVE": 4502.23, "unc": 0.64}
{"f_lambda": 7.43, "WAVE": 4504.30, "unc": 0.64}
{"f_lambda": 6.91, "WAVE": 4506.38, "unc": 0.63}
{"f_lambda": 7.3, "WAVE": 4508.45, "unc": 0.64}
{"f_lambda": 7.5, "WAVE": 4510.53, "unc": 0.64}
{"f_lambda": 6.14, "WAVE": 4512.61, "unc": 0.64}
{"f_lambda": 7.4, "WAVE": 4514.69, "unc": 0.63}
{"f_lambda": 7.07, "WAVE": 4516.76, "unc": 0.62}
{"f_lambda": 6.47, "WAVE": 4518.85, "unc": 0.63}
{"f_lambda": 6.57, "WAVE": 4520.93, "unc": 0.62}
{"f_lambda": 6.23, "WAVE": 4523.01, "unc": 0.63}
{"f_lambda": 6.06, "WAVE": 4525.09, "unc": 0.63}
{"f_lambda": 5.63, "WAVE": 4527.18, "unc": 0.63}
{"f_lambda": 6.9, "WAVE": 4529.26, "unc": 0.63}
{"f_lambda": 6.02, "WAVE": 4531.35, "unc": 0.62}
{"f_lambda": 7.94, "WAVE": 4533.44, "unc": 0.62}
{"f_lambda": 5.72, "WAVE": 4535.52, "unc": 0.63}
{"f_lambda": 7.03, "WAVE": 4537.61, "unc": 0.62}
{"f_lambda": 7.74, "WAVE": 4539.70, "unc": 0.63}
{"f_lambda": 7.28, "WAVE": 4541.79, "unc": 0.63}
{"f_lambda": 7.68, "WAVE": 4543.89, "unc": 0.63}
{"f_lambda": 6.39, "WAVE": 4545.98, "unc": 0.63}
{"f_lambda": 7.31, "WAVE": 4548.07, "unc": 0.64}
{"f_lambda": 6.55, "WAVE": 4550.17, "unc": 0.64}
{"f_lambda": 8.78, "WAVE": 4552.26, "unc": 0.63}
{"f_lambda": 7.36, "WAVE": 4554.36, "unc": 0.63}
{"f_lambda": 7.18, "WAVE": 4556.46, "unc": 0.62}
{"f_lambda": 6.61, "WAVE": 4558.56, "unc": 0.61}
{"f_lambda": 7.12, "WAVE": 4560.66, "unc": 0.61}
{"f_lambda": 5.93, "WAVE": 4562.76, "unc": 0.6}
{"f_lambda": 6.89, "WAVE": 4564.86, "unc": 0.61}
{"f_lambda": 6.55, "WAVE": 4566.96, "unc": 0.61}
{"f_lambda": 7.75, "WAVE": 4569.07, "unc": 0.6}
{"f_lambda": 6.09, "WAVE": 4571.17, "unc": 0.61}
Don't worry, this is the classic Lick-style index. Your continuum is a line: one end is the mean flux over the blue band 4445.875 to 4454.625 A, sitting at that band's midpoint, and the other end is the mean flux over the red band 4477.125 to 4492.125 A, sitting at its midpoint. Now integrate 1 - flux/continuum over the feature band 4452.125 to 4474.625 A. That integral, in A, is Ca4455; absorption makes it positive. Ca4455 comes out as 2.3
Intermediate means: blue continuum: 6.93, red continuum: 6.62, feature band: 6.1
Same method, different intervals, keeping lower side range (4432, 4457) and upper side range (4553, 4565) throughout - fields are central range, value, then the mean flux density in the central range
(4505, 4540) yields -0.2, 6.73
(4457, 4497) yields 1.0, 6.27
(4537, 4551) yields -0.7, 7.15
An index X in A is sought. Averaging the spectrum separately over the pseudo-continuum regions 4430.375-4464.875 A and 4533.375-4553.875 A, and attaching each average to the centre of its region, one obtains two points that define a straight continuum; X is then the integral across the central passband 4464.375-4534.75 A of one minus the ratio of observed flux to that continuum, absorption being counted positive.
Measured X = 1.48 A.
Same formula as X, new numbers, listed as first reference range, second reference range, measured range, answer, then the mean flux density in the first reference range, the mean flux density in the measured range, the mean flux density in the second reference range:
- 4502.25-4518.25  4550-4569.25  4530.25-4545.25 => 0.1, 7.08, 7.04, 7.06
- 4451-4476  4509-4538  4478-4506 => -0.6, 6.22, 6.55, 6.62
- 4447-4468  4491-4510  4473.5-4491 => -0.6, 6.3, 6.74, 6.69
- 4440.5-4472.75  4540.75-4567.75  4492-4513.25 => -0.5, 6.1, 6.71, 7.05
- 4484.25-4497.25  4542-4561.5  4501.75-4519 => -1.3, 6.28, 7.06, 7.22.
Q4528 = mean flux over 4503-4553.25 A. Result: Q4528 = 6.92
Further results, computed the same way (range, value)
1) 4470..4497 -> 6.49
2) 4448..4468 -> 6.29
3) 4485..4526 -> 6.66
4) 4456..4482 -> 6.26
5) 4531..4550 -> 7.03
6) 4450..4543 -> 6.58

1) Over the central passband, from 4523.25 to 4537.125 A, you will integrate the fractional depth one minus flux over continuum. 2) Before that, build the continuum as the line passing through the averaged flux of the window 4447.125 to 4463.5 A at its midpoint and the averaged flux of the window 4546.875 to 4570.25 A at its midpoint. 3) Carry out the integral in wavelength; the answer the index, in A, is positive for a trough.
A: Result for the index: 1.0 A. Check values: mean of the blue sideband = 6.37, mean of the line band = 6.4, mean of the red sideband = 7.08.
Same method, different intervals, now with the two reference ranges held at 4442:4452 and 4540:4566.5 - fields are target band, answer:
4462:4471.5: 1.1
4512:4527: 0.7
